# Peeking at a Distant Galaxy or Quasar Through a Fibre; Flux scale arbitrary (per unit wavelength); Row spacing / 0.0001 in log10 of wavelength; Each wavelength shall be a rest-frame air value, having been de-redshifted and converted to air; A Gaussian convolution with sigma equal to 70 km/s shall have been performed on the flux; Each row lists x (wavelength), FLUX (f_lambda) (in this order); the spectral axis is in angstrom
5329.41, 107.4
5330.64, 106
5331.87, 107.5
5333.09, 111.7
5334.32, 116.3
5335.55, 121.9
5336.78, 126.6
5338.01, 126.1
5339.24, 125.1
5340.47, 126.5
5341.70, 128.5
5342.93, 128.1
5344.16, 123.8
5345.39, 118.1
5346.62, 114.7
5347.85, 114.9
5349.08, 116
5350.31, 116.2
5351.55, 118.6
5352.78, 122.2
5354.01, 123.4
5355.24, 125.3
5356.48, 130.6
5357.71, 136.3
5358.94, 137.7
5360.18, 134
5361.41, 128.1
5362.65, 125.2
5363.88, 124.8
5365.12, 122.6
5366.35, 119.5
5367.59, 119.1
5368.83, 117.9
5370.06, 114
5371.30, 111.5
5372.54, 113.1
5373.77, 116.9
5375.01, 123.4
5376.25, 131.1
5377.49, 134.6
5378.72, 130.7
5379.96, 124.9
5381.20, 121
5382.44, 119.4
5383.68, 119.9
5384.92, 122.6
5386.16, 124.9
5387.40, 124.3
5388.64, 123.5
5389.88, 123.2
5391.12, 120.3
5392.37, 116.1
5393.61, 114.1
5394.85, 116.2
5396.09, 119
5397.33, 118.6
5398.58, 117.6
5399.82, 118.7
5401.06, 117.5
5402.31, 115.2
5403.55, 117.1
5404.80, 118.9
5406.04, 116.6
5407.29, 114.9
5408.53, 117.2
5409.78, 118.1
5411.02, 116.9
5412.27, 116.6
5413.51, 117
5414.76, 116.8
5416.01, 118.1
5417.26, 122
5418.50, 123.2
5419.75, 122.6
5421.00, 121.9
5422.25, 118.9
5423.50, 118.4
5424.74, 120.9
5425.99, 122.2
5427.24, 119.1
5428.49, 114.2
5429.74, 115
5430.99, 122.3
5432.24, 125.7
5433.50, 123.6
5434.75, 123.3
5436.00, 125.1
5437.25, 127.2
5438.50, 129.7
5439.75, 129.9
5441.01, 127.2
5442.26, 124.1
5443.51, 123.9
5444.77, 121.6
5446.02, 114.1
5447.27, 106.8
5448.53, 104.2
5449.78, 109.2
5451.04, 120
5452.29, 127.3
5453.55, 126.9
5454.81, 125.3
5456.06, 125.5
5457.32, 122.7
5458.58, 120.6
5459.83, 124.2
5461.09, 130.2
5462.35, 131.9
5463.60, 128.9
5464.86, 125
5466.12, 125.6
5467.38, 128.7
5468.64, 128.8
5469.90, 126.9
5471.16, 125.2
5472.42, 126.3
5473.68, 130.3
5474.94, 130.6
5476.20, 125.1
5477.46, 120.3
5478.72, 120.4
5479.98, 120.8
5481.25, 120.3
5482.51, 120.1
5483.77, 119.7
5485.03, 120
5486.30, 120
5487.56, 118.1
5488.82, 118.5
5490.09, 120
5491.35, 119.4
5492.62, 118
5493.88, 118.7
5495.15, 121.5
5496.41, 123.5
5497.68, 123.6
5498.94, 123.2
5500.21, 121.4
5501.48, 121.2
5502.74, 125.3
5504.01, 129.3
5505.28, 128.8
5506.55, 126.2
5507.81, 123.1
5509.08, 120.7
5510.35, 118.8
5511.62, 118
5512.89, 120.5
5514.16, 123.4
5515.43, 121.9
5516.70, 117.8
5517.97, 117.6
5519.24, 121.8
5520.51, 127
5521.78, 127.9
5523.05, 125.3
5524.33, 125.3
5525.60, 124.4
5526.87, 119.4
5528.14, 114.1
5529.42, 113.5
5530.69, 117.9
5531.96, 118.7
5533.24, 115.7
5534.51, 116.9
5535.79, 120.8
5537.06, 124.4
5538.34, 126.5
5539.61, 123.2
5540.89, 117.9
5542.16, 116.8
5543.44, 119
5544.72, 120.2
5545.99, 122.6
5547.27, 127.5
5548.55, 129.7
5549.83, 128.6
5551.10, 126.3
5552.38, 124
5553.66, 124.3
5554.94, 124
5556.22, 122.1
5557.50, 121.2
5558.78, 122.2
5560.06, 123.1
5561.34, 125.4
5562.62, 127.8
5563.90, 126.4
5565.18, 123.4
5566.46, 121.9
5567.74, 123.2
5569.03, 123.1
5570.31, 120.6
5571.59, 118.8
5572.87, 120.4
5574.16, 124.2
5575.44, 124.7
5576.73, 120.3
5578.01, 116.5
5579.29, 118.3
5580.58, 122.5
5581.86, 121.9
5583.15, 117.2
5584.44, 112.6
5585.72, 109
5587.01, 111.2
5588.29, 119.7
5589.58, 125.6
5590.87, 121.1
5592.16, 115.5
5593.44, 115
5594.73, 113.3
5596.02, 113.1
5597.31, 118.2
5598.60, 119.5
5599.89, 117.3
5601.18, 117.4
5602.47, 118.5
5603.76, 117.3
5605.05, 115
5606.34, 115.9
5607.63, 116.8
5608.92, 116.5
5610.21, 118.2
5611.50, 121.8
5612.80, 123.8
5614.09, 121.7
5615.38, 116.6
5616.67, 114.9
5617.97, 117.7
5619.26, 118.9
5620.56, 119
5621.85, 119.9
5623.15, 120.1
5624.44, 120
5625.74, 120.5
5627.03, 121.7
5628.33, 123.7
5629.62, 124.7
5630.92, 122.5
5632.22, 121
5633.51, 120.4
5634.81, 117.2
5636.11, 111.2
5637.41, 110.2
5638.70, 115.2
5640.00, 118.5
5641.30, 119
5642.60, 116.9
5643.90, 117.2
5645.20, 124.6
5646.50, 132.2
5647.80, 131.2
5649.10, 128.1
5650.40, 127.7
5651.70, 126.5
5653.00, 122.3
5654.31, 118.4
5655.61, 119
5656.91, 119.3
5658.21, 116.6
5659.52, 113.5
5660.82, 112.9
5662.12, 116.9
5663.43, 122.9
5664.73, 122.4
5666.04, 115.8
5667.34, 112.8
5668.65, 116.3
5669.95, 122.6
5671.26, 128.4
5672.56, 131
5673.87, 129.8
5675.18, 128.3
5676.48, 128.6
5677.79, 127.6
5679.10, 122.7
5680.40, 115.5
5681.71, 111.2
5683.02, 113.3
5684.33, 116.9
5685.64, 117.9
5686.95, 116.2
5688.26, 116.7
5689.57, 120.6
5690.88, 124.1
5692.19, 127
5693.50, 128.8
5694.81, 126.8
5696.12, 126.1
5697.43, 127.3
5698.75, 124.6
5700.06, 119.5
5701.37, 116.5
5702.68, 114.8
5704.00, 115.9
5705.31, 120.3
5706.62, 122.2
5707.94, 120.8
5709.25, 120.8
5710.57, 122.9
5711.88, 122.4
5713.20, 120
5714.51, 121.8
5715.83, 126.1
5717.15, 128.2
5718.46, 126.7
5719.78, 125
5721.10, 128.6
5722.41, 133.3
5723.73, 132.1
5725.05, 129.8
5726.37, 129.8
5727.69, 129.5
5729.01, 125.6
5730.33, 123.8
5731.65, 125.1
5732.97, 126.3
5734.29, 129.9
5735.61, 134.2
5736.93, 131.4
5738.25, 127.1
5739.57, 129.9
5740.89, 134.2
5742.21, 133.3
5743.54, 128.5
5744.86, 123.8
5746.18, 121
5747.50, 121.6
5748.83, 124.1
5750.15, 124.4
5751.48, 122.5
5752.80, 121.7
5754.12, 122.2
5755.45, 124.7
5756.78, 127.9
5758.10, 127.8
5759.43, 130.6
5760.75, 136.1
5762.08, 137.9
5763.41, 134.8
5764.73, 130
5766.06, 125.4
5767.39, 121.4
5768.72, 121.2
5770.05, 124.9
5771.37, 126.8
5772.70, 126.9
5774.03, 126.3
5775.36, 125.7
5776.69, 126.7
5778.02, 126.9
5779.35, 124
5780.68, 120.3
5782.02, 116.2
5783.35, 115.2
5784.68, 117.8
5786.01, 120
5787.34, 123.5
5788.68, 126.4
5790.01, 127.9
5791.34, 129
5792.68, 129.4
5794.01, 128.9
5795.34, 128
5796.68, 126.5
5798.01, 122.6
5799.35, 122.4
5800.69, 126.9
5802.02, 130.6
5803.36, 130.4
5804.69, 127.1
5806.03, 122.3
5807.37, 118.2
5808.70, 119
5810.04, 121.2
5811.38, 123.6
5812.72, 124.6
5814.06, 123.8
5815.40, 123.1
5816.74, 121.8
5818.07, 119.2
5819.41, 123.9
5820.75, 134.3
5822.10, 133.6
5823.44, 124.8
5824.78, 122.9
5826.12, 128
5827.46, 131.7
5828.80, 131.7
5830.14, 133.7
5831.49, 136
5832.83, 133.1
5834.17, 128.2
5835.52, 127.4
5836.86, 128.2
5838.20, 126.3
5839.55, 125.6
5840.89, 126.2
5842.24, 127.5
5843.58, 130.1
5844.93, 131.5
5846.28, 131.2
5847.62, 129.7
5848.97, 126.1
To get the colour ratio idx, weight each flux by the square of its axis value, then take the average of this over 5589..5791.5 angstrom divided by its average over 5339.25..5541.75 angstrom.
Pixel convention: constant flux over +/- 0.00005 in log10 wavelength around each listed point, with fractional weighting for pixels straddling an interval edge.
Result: 1.1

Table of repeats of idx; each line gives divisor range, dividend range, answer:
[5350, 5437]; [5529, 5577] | 1.07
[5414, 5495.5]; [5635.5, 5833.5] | 1.12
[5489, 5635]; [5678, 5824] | 1.11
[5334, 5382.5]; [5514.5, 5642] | 1.06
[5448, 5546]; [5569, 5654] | 1.02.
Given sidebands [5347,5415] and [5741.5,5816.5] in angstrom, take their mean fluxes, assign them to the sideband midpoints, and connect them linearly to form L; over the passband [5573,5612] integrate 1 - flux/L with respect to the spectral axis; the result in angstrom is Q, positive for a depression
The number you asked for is 1.7 angstrom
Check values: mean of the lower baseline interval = 121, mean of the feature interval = 118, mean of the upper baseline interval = 125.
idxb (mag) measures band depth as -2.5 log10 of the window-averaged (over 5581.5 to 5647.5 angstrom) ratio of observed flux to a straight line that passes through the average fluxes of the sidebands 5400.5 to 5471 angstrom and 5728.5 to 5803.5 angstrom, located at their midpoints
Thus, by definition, 0.05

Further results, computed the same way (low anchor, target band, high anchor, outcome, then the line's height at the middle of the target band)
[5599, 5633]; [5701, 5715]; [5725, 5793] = 0.03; 124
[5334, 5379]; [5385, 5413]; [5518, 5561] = 0.04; 123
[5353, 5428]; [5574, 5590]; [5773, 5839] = 0.04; 123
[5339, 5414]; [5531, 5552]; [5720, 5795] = 0.01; 124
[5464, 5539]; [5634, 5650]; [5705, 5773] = 0.04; 125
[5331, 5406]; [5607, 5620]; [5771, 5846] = 0.05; 124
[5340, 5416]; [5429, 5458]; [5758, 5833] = 0.00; 122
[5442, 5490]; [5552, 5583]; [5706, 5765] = 0.02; 124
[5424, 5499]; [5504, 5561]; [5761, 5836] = 0.01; 123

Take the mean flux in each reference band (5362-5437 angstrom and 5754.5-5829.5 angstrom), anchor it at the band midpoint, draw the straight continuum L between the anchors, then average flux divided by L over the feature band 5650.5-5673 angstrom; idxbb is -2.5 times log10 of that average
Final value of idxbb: 0.04 mag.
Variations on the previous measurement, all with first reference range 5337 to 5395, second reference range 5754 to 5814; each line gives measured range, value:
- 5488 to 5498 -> 0.03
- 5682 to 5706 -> 0.04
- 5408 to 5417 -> 0.05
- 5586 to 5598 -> 0.07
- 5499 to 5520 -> 0.01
